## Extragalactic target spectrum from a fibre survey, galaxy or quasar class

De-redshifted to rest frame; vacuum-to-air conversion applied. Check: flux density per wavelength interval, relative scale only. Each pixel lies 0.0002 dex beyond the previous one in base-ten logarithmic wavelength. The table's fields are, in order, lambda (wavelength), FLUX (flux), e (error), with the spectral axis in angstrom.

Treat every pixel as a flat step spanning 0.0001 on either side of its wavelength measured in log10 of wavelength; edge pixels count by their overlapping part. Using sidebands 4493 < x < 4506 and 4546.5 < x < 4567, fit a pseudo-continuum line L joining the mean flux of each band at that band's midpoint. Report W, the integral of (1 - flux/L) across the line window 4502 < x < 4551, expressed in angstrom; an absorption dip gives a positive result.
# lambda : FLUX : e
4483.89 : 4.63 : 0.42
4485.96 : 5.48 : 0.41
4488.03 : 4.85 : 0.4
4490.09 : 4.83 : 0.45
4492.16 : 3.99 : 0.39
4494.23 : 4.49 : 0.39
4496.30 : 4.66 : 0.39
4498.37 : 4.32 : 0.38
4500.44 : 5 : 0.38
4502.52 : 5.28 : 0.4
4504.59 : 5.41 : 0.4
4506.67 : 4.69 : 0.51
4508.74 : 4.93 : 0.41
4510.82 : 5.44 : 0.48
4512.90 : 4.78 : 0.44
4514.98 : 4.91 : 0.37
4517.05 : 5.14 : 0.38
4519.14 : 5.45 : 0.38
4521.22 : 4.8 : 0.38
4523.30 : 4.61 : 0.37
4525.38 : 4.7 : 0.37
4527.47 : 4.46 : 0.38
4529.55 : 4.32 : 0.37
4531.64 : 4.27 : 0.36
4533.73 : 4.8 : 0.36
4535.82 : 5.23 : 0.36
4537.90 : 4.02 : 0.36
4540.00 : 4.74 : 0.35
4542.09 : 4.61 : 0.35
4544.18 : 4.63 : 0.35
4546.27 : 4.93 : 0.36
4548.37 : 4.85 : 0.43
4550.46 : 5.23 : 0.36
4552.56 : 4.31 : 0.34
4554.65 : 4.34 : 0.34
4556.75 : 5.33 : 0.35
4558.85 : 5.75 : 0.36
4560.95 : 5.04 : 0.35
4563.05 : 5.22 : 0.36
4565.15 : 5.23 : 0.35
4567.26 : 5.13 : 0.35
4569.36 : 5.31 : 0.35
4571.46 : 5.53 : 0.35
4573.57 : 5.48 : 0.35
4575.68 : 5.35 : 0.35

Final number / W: 0.94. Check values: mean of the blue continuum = 4.84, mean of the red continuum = 5.03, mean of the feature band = 4.83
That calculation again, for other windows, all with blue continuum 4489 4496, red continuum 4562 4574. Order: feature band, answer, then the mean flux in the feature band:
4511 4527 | -0.6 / 4.92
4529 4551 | 1.4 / 4.69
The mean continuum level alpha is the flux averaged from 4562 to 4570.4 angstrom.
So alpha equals 5.22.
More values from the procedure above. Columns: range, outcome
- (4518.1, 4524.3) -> 4.96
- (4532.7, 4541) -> 4.7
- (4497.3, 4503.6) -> 4.87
